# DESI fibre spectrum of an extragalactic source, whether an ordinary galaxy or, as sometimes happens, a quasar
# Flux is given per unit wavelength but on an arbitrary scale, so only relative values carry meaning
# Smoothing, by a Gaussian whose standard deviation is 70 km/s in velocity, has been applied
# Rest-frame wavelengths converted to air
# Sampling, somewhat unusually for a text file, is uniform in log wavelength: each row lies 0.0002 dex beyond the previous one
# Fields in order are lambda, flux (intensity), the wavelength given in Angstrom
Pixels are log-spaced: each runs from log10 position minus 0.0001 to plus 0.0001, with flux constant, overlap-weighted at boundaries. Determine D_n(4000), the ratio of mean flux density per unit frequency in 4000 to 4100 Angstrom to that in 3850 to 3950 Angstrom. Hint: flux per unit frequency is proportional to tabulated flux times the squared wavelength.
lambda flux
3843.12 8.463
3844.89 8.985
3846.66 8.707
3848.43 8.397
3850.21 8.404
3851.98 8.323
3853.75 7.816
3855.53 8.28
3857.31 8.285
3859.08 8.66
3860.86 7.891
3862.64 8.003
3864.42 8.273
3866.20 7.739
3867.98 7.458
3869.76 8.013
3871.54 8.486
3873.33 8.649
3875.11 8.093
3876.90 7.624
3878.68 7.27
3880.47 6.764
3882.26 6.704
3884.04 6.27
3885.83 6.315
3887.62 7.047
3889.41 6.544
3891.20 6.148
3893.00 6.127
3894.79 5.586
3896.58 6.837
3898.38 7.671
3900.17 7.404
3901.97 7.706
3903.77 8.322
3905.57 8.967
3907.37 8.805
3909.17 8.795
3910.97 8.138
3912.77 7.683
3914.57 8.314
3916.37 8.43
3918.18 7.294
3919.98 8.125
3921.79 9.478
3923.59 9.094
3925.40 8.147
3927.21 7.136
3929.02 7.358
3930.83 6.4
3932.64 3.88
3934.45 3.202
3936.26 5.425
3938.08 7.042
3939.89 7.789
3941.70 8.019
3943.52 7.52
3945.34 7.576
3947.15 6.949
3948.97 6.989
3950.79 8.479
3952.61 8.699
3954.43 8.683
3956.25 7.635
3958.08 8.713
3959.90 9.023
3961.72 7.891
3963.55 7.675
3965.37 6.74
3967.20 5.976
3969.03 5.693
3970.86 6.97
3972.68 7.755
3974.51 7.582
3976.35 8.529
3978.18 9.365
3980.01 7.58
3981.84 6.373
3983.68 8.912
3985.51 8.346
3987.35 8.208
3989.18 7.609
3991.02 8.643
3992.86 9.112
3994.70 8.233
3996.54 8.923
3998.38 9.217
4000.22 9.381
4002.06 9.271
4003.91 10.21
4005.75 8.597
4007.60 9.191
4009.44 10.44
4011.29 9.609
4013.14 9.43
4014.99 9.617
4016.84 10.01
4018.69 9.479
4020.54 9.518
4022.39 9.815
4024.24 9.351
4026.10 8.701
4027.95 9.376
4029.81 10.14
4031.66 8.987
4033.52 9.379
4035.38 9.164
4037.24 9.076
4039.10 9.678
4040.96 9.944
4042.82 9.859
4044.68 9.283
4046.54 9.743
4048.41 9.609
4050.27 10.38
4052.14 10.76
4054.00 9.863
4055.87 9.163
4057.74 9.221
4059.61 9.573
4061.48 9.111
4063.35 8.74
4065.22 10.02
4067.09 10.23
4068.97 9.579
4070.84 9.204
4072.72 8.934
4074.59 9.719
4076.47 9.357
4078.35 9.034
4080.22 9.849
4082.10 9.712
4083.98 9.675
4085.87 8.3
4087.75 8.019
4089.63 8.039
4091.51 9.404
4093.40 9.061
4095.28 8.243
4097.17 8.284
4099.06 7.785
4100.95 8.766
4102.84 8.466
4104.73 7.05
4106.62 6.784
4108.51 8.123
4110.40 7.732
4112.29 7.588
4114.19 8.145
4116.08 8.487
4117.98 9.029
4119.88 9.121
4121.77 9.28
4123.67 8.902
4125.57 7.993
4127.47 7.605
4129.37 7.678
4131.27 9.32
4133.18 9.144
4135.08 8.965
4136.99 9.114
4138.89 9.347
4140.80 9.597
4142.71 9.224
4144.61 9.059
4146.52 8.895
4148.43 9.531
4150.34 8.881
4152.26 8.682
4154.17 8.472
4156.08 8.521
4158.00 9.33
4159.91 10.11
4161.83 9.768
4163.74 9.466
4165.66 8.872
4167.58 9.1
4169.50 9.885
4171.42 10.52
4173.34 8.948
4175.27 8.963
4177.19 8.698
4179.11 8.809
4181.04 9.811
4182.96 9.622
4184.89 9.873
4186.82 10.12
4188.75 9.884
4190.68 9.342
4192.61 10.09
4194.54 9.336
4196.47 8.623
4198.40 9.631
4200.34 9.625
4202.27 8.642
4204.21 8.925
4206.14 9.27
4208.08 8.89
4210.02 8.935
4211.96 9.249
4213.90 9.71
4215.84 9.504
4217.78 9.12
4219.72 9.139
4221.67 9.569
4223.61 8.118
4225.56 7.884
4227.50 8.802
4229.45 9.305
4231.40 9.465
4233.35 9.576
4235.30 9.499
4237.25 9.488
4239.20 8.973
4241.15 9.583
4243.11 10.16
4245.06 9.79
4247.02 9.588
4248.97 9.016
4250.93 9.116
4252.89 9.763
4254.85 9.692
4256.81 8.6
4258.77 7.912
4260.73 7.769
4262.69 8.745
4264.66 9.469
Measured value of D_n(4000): 1.35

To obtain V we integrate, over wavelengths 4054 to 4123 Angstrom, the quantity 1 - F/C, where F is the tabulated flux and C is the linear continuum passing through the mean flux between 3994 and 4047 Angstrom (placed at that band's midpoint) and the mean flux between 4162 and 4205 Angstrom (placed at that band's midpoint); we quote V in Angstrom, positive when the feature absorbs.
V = 4.5 Angstrom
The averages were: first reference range 9.44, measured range 8.81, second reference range 9.41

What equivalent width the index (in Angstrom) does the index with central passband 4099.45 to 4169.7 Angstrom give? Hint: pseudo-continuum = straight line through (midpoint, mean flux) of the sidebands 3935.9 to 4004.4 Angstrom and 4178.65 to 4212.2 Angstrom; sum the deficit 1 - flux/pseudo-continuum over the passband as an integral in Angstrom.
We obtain 2.07 Angstrom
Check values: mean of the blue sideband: 7.98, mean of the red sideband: 9.38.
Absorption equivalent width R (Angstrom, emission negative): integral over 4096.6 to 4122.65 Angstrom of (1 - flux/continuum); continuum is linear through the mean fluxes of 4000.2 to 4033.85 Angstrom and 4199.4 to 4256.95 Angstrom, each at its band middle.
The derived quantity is 3.34 Angstrom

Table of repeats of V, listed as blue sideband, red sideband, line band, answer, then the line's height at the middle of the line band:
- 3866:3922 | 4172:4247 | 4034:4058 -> -3.7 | 8.4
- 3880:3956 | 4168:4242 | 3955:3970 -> 0.4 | 7.64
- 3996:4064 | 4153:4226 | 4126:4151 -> 1.1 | 9.36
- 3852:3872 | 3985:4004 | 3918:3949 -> 5.1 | 8.46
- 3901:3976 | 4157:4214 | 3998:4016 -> -3.2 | 8.07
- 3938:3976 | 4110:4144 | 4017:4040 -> -3.8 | 8.07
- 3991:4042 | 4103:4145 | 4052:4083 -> -1.8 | 8.97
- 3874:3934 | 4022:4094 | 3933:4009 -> 3.6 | 8.26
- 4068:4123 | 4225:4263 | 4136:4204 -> -3.2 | 8.9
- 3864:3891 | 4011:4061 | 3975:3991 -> 1.3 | 8.84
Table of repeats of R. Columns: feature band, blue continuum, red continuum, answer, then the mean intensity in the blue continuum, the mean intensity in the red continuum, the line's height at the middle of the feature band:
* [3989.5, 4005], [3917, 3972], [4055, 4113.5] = -2.31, 7.33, 8.79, 7.88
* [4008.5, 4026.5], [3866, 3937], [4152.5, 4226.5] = -3.35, 7.34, 9.27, 8.11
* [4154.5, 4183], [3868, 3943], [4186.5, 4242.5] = -1.17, 7.35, 9.25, 8.97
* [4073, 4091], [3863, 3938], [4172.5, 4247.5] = -1.25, 7.36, 9.29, 8.49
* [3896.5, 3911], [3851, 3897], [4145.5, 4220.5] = -0.99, 7.44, 9.3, 7.62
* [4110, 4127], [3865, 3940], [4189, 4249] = 0.35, 7.34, 9.27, 8.65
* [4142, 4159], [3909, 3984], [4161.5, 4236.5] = 0.00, 7.53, 9.29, 8.95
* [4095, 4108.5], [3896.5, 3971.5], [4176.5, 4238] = 1.09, 7.55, 9.27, 8.6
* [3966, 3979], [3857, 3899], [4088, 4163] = 0.76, 7.34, 8.65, 7.84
